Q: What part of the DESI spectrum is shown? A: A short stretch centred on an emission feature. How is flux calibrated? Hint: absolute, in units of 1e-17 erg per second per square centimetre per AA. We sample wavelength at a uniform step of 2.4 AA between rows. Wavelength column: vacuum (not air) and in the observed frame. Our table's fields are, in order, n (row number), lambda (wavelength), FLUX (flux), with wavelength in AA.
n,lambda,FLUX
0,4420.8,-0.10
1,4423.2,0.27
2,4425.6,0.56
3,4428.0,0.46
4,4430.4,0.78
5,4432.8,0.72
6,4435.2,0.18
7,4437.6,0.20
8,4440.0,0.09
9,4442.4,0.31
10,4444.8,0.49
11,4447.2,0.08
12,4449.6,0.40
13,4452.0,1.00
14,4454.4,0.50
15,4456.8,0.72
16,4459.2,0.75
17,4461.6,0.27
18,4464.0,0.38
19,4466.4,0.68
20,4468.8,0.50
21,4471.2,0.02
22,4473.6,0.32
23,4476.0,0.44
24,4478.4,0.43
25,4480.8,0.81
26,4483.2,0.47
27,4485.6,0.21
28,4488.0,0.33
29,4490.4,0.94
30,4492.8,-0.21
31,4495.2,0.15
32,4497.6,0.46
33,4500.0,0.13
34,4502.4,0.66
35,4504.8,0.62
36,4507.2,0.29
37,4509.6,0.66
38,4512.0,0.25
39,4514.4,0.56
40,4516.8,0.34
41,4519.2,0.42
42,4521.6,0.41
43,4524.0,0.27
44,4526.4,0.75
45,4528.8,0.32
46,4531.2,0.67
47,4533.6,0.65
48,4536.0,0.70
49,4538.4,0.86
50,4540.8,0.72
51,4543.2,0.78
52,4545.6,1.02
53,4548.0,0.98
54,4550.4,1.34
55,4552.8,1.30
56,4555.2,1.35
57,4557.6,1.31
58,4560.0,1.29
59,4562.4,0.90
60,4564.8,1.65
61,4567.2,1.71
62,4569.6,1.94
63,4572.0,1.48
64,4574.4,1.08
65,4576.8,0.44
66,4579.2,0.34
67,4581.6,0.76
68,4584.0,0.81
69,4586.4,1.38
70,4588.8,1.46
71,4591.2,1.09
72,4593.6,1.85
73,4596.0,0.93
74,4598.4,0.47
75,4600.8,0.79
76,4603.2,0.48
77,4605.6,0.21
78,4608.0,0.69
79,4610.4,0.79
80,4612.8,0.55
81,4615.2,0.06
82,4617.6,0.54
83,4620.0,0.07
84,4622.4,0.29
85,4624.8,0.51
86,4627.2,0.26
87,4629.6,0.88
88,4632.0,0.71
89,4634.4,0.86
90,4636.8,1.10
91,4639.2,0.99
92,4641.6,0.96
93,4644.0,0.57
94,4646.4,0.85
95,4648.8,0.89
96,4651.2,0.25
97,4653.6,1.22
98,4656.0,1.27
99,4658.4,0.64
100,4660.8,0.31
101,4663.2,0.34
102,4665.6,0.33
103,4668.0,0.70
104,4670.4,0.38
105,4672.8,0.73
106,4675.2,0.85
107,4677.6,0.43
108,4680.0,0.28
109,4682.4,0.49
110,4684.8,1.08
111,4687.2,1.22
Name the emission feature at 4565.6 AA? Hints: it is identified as Ly-alpha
